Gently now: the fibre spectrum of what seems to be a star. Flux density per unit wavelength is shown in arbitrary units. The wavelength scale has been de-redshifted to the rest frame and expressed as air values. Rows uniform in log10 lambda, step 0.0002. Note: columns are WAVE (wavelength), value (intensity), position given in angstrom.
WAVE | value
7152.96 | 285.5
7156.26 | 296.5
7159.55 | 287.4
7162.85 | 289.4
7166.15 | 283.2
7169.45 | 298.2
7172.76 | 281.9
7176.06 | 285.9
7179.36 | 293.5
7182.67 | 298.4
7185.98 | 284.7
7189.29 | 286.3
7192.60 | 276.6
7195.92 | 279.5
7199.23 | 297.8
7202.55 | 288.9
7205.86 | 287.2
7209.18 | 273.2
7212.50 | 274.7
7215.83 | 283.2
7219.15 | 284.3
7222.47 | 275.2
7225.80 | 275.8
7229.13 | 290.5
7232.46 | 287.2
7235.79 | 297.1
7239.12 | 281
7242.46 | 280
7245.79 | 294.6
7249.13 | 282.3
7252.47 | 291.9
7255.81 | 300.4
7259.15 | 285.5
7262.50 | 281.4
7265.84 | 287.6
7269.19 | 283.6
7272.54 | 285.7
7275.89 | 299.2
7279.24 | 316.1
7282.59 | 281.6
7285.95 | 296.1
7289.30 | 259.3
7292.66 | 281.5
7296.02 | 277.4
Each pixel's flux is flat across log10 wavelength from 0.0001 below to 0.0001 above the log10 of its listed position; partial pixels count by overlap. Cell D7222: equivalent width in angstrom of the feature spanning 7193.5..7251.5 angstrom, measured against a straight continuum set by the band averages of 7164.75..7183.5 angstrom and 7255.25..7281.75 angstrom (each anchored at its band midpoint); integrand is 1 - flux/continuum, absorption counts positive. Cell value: 1.3 angstrom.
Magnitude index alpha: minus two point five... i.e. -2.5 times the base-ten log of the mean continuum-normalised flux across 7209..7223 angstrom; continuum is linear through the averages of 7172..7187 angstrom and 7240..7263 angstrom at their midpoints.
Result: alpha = 0.04 mag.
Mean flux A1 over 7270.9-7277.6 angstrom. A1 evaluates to 293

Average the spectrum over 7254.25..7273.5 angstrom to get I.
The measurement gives 287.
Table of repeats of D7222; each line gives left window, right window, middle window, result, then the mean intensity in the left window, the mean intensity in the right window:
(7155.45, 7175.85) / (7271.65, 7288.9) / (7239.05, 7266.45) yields 0.5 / 289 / 294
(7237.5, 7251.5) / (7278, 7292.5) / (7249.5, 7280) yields -0.6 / 285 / 287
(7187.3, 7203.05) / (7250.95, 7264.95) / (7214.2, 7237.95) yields 0.2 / 285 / 290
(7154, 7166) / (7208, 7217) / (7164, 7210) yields -0.7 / 290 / 277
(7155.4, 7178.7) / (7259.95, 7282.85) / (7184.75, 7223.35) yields 0.9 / 289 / 291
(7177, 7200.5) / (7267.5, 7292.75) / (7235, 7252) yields 0.1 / 288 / 288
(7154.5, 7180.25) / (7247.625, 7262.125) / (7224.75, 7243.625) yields 0.2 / 289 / 289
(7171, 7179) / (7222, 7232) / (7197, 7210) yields -0.2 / 286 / 282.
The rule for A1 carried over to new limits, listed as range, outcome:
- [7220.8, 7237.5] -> 285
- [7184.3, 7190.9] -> 285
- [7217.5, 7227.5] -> 278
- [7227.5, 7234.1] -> 289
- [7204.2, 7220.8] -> 281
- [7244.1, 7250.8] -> 289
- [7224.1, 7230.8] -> 283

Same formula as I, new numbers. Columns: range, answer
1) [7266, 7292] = 288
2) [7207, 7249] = 283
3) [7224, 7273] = 287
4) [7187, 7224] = 283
